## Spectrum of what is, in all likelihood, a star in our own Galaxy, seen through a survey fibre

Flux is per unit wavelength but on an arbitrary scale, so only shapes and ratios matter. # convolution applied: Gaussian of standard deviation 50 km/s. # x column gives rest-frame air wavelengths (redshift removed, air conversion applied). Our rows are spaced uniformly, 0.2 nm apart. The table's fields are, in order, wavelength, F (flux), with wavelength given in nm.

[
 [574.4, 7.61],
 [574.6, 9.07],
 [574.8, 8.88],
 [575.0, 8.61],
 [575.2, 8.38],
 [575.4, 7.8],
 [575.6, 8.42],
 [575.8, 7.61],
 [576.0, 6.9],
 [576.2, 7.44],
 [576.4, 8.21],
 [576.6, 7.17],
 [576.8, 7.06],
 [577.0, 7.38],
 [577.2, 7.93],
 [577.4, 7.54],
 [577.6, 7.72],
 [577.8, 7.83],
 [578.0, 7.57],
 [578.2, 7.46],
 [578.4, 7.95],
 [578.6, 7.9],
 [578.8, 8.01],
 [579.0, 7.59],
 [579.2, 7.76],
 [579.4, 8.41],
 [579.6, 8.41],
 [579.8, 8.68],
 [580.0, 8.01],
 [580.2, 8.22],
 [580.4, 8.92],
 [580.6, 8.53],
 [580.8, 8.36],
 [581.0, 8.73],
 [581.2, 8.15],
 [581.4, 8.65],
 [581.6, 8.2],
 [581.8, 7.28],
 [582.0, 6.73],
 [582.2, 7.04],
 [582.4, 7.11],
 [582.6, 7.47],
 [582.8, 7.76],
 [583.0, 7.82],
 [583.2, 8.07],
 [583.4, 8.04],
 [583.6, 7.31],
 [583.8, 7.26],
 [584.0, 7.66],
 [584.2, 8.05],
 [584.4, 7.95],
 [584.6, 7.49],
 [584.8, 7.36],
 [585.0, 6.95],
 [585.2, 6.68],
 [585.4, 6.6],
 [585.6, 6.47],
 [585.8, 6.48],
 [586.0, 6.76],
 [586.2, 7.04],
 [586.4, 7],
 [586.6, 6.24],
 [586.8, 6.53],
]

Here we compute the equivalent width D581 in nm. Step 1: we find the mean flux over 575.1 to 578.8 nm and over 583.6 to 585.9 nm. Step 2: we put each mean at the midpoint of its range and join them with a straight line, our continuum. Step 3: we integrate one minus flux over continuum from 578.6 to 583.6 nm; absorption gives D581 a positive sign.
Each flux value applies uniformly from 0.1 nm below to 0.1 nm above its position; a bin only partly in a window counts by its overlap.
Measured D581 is -0.377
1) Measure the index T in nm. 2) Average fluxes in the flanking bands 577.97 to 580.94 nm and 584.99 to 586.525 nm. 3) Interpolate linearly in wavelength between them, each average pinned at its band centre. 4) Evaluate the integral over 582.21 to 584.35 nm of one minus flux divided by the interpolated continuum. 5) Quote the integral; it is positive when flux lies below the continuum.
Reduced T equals -0.105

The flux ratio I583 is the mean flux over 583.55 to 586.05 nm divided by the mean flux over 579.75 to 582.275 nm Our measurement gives 0.9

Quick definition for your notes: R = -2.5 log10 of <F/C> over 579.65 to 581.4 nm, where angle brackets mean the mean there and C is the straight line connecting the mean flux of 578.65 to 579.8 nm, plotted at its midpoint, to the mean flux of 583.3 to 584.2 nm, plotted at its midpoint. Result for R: -0.07 mag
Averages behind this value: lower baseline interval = 8.09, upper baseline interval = 7.62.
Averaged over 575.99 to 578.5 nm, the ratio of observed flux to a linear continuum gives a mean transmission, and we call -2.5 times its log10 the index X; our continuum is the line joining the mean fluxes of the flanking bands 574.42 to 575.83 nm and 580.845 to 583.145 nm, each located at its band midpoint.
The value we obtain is 0.08 mag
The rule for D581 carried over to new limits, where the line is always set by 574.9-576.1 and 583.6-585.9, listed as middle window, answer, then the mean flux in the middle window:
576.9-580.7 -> -0.157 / 7.99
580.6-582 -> -0.126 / 8.14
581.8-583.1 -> 0.010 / 7.32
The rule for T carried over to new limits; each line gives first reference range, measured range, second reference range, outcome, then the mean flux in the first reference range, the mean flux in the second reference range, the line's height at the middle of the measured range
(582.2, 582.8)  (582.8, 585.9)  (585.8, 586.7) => -0.14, 7.33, 6.73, 7.03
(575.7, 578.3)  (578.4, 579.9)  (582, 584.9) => -0.11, 7.52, 7.57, 7.54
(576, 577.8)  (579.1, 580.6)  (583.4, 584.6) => -0.15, 7.54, 7.67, 7.59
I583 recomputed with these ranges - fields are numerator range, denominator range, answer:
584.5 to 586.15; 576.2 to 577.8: 0.90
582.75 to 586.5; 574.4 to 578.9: 0.93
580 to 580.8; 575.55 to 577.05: 1.13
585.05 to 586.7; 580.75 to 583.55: 0.86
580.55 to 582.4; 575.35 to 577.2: 1.04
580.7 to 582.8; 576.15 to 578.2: 1.02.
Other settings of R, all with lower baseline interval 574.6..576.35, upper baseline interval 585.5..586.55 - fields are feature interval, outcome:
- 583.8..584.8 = -0.11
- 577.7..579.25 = -0.01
